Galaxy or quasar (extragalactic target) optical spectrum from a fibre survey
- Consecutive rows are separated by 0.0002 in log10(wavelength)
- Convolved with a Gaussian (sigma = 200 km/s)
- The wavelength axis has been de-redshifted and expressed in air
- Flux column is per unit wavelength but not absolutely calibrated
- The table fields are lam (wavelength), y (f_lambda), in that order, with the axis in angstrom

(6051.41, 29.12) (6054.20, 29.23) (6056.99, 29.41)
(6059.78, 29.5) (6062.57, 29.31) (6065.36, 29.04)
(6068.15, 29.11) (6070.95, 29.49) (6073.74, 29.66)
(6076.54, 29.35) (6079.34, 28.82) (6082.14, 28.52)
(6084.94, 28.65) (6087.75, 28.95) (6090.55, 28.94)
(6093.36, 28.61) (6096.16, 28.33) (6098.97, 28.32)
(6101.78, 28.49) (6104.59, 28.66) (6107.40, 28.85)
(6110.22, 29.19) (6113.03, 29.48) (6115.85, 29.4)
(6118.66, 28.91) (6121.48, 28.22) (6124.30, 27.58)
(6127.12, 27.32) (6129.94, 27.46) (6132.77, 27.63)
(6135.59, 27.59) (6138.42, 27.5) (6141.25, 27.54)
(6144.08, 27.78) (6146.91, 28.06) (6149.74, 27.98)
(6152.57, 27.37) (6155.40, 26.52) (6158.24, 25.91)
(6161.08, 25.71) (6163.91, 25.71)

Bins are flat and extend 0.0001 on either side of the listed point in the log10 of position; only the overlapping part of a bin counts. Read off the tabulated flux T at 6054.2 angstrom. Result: 29.23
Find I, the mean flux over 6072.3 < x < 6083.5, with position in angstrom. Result 29.1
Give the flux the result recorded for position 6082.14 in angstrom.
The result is 28.52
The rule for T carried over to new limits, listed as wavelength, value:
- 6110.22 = 29.19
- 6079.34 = 28.82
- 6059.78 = 29.5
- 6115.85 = 29.4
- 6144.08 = 27.78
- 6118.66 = 28.91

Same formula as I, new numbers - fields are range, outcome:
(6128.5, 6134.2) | 27.5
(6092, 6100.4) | 28.4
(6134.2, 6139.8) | 27.5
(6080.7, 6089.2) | 28.7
